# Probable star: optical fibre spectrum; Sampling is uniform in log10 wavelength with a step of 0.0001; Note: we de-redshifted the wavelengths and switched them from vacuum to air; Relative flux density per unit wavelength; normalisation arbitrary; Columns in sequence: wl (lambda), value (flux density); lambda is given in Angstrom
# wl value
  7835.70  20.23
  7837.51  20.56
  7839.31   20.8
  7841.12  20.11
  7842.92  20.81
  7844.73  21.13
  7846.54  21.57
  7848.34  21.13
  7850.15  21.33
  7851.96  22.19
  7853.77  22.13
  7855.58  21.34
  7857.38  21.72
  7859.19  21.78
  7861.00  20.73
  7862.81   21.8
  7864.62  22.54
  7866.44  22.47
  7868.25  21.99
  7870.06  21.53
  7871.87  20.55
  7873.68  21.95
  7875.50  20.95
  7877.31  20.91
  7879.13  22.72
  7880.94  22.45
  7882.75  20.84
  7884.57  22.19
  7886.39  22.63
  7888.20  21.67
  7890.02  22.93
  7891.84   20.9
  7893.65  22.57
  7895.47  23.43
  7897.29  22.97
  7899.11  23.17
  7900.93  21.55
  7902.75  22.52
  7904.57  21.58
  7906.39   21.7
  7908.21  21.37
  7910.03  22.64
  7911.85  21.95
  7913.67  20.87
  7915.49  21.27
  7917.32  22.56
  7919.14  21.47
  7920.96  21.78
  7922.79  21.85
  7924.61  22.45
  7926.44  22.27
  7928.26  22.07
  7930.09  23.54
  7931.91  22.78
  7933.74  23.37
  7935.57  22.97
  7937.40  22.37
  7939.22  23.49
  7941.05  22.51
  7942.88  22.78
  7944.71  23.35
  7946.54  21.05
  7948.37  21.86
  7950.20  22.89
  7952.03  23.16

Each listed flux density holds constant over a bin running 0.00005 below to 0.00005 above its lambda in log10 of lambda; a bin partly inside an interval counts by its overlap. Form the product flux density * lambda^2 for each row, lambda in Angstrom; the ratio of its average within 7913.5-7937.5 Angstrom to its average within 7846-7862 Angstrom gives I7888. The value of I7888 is 1.05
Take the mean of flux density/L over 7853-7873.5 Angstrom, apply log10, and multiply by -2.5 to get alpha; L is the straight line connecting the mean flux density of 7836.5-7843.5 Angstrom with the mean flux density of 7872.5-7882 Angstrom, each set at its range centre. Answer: -0.020 mag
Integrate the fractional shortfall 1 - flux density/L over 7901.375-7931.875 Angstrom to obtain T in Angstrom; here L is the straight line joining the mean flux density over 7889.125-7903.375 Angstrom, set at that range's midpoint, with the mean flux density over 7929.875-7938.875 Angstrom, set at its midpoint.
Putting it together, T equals 1.0 Angstrom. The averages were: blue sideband 22.5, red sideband 23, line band 22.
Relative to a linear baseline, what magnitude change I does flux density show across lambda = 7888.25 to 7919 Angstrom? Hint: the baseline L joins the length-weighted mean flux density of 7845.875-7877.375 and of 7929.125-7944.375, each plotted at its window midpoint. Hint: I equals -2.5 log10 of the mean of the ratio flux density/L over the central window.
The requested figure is 0.01 mag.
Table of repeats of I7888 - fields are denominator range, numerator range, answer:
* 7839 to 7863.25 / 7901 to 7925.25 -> 1.04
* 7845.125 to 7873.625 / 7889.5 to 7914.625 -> 1.03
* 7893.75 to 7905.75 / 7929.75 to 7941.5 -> 1.03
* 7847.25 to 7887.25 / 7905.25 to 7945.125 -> 1.04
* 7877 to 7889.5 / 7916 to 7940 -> 1.04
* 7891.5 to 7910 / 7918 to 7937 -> 1.02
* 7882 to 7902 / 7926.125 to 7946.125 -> 1.04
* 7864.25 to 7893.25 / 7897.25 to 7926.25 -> 1.01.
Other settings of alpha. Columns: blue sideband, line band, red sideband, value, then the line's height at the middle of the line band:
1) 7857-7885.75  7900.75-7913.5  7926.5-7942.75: 0.024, 22.4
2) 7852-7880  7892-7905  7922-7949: -0.018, 22.1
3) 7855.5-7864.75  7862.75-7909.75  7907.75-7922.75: -0.016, 21.7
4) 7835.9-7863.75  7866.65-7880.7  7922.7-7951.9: 0.001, 21.6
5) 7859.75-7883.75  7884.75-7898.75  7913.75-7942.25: -0.026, 21.9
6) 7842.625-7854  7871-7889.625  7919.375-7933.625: 0.006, 21.8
